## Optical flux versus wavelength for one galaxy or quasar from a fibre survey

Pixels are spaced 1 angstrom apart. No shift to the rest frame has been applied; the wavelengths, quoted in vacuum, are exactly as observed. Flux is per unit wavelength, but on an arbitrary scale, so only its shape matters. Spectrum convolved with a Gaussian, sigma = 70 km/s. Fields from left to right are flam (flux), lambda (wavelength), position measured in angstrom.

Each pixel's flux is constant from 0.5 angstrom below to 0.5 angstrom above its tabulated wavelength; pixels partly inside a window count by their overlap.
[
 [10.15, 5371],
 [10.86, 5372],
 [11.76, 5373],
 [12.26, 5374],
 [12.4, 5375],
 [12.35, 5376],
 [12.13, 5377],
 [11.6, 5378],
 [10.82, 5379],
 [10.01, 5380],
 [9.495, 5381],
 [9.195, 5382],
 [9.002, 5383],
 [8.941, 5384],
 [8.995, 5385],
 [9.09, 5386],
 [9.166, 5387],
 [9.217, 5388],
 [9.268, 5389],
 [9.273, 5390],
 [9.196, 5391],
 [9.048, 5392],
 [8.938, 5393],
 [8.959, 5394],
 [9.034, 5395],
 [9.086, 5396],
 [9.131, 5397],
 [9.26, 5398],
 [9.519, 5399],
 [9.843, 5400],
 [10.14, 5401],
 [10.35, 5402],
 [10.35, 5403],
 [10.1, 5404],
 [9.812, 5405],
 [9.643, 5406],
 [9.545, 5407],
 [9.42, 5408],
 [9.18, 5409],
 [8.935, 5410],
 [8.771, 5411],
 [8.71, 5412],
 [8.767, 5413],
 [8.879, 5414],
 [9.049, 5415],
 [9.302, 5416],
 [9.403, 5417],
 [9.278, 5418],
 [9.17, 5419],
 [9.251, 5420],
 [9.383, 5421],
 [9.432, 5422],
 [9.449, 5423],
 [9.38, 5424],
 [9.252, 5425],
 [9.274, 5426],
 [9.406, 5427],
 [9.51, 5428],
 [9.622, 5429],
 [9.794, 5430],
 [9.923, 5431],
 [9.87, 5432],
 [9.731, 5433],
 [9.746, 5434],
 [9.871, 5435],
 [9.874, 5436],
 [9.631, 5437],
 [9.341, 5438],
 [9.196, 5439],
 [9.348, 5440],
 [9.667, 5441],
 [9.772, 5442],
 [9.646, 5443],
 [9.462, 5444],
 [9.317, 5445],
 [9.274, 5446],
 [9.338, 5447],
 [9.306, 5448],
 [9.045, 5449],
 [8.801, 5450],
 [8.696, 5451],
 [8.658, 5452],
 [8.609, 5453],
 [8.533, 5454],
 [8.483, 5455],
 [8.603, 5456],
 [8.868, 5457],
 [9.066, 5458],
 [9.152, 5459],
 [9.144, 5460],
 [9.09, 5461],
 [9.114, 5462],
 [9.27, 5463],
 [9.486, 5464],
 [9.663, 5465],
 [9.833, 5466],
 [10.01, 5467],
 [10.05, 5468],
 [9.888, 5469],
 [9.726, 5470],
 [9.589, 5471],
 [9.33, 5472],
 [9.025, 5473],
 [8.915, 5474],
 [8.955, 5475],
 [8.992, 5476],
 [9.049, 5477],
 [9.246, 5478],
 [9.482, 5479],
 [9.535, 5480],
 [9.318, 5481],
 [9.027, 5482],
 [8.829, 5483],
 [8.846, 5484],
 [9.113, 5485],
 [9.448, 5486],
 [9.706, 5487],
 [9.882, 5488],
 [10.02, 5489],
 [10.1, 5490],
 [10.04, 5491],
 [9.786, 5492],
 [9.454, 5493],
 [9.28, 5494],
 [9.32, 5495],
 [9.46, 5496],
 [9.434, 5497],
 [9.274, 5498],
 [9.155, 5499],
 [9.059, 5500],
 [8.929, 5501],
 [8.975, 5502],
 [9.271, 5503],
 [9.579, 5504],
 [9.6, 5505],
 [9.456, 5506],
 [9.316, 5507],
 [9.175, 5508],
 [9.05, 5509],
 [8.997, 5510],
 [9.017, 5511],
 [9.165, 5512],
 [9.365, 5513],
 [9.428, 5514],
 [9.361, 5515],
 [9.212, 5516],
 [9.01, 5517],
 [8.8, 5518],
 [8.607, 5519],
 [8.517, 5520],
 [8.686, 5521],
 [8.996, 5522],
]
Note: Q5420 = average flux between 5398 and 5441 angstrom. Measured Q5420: 9.49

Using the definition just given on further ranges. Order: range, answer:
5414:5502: 9.35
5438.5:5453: 9.23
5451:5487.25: 9.2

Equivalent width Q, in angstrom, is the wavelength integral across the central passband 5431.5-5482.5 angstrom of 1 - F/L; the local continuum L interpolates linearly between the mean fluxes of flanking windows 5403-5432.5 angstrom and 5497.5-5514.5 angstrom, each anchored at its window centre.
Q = 0.0 angstrom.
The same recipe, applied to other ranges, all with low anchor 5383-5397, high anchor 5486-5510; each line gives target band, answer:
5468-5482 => 0.06 angstrom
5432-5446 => -0.51 angstrom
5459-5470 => -0.25 angstrom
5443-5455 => 0.35 angstrom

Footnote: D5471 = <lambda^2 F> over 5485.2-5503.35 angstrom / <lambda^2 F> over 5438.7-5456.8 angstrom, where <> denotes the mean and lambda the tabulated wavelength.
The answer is 1.06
